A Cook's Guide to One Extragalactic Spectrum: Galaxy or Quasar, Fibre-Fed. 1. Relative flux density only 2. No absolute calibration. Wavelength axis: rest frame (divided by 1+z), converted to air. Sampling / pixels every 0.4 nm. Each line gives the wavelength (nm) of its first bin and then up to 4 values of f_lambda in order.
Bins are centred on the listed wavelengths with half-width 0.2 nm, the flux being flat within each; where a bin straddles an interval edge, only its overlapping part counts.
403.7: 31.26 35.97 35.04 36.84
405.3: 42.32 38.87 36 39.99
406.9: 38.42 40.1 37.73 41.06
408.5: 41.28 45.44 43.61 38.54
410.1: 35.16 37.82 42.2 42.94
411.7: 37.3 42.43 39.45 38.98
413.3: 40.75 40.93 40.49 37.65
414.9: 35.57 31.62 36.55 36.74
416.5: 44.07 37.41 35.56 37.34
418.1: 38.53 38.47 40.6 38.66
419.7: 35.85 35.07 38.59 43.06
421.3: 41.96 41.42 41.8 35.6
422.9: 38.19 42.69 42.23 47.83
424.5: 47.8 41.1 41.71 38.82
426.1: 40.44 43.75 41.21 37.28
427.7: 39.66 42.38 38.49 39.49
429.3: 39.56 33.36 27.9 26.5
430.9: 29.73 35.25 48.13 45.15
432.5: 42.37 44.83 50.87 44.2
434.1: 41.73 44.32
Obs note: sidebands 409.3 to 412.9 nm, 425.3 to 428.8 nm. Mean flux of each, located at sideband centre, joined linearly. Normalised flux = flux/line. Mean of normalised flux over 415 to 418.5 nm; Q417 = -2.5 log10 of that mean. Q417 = 0.075 mag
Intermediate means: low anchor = 39.7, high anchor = 40.3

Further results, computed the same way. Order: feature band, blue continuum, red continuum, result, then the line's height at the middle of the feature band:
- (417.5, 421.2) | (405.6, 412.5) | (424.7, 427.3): 0.05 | 40.5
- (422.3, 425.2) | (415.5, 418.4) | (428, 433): -0.12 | 37.9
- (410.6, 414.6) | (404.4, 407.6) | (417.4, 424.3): -0.03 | 39.1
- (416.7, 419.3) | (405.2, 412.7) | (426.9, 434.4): 0.05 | 39.7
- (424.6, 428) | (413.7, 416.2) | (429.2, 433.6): -0.07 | 38.1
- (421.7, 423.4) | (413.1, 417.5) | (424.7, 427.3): 0.01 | 39.9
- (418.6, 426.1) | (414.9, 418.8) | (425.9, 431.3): -0.10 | 37.1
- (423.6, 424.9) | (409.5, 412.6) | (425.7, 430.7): -0.20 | 38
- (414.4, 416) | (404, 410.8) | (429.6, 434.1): 0.11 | 39.2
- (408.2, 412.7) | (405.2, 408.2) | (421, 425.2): -0.02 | 39.8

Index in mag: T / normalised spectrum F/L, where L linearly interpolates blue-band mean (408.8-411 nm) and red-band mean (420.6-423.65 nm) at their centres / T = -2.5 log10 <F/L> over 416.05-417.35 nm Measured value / 0.04 mag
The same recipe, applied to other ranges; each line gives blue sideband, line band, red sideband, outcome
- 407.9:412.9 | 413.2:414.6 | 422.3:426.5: 0.02 mag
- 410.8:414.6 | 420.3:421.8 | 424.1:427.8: 0.00 mag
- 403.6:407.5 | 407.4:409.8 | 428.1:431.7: -0.11 mag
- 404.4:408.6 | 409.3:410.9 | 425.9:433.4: 0.01 mag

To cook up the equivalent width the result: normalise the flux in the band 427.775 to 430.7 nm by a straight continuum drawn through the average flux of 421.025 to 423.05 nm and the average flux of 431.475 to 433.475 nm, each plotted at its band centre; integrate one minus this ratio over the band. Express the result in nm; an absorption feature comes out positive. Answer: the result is 0.57 nm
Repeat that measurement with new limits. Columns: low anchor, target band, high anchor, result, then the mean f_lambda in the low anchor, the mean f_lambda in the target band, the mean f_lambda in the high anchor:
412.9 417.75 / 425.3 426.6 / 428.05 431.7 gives -0.18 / 38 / 40.9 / 35.2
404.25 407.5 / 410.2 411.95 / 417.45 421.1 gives -0.07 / 38.4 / 39.9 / 38.4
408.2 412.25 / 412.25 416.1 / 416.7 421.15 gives 0.15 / 40.7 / 38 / 38.1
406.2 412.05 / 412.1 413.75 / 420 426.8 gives 0.01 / 40.1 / 40.2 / 41.4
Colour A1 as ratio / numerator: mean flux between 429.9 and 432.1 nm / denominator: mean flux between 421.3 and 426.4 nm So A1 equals 0.8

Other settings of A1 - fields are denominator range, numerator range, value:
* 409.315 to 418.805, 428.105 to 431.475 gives 0.89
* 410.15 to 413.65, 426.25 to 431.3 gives 0.91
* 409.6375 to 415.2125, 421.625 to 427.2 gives 1.06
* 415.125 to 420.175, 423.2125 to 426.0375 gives 1.15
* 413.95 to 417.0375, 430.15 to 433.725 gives 1.07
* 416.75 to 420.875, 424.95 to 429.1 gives 1.07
